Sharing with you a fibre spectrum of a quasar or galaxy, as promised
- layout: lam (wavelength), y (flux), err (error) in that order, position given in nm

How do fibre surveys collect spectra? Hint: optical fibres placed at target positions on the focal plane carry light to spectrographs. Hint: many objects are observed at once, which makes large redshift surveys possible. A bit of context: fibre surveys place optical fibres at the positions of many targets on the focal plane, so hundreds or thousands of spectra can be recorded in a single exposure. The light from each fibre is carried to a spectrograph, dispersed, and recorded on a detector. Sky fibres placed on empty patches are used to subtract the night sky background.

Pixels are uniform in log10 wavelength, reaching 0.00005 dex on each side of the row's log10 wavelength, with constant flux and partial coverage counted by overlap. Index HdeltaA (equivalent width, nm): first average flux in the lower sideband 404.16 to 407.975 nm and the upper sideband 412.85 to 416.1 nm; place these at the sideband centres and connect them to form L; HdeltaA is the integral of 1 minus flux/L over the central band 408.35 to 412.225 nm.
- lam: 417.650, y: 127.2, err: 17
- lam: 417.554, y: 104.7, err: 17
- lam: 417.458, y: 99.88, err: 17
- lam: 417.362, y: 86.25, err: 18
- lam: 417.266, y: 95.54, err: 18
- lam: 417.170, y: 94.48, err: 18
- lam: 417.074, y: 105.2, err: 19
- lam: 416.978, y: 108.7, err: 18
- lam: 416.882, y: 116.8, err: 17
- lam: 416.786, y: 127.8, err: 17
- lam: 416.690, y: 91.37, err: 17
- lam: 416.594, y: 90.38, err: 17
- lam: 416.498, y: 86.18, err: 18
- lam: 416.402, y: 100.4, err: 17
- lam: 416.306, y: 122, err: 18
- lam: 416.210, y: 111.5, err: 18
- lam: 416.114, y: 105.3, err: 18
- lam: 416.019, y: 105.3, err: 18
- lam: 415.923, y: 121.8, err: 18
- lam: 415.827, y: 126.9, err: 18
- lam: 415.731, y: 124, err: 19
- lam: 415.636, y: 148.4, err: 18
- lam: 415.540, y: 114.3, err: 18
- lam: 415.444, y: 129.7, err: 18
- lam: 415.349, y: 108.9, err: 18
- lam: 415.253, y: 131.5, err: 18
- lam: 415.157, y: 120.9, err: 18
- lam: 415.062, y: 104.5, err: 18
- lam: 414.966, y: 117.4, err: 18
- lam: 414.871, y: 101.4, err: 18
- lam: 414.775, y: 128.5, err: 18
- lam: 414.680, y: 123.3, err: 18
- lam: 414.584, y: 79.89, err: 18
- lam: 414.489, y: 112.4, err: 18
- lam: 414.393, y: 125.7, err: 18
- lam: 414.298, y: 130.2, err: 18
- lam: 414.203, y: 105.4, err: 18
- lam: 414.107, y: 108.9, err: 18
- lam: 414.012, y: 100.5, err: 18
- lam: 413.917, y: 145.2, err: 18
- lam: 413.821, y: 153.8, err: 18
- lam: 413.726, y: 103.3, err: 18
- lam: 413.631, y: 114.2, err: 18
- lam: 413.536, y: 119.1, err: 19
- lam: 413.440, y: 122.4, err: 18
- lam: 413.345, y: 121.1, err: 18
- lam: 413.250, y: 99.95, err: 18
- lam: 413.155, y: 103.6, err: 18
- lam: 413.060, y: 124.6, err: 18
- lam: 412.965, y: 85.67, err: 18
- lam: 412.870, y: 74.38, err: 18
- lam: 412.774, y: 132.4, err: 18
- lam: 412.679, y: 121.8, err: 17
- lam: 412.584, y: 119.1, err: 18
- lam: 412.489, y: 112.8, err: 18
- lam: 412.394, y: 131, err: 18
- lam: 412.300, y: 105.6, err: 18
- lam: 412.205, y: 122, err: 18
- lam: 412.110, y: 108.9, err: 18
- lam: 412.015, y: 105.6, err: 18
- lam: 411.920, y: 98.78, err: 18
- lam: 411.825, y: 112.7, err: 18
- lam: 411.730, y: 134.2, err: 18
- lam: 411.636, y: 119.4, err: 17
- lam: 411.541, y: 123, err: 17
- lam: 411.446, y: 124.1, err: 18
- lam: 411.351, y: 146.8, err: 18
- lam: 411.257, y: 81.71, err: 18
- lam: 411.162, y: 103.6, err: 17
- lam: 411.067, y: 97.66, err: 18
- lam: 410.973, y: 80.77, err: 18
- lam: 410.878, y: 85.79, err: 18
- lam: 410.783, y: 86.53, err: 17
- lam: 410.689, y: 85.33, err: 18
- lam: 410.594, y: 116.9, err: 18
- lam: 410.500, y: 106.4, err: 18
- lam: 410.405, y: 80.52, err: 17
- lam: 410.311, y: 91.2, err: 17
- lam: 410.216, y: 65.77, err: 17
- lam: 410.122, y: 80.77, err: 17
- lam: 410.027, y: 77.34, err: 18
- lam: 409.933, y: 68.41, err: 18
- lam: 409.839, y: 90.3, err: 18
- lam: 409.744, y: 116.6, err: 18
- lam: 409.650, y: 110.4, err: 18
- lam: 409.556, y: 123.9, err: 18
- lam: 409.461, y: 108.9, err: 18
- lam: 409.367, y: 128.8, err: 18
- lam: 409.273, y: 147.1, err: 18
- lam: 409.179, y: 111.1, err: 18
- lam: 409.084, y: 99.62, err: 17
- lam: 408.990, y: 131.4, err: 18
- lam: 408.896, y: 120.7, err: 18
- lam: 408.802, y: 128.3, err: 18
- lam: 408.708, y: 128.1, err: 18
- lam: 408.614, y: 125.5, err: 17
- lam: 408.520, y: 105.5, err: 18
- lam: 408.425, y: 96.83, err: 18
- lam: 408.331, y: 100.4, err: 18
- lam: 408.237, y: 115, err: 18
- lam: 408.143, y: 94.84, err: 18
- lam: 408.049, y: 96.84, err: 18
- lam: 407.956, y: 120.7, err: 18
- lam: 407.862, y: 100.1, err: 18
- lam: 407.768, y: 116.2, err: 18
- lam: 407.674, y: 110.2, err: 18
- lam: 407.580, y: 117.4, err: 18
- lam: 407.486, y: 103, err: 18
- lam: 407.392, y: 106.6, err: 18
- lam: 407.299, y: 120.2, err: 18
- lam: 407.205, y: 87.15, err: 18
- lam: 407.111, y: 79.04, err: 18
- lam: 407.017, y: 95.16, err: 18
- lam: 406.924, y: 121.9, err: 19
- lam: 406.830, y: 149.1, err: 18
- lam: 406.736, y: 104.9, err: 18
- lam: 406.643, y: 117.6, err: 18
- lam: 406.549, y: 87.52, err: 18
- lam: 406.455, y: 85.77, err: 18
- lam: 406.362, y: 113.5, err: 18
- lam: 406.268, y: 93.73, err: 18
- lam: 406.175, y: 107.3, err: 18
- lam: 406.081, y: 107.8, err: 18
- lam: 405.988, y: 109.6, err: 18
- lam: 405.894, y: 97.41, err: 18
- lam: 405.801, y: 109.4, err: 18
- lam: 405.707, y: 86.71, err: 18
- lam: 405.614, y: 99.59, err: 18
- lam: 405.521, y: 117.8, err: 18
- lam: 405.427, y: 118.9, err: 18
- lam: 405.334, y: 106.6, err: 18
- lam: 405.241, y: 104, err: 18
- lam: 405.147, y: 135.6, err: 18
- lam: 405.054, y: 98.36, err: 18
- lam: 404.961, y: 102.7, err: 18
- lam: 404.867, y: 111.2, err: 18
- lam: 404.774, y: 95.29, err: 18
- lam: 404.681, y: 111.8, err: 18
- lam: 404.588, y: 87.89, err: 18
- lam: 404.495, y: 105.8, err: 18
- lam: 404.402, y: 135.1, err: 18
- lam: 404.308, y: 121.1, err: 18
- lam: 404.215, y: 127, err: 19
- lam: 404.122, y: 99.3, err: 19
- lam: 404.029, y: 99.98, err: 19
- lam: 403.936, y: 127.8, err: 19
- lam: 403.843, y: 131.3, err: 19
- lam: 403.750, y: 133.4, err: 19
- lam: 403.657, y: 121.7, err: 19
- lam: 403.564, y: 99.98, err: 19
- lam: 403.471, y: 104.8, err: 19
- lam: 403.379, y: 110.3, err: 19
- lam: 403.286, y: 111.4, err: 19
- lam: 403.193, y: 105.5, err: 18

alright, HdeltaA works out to 0.18 nm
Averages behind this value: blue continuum 108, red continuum 116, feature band 107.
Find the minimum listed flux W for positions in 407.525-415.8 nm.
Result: 65.77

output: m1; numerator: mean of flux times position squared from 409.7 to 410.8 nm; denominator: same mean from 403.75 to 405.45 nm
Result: 0.8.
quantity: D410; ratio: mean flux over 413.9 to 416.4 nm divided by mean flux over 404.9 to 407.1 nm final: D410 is 1.09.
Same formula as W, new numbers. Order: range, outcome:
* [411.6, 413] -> 74.38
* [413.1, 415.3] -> 79.89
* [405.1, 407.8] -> 79.04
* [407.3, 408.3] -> 94.84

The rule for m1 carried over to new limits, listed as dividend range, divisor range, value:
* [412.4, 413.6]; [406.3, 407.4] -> 1.09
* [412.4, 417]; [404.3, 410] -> 1.09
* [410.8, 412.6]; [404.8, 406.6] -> 1.09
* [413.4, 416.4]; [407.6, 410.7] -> 1.14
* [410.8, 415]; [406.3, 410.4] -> 1.08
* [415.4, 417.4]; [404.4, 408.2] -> 1.09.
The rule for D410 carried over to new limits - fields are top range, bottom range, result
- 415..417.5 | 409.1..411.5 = 1.10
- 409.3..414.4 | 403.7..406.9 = 0.98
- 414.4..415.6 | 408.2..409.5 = 0.98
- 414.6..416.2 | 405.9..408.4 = 1.12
